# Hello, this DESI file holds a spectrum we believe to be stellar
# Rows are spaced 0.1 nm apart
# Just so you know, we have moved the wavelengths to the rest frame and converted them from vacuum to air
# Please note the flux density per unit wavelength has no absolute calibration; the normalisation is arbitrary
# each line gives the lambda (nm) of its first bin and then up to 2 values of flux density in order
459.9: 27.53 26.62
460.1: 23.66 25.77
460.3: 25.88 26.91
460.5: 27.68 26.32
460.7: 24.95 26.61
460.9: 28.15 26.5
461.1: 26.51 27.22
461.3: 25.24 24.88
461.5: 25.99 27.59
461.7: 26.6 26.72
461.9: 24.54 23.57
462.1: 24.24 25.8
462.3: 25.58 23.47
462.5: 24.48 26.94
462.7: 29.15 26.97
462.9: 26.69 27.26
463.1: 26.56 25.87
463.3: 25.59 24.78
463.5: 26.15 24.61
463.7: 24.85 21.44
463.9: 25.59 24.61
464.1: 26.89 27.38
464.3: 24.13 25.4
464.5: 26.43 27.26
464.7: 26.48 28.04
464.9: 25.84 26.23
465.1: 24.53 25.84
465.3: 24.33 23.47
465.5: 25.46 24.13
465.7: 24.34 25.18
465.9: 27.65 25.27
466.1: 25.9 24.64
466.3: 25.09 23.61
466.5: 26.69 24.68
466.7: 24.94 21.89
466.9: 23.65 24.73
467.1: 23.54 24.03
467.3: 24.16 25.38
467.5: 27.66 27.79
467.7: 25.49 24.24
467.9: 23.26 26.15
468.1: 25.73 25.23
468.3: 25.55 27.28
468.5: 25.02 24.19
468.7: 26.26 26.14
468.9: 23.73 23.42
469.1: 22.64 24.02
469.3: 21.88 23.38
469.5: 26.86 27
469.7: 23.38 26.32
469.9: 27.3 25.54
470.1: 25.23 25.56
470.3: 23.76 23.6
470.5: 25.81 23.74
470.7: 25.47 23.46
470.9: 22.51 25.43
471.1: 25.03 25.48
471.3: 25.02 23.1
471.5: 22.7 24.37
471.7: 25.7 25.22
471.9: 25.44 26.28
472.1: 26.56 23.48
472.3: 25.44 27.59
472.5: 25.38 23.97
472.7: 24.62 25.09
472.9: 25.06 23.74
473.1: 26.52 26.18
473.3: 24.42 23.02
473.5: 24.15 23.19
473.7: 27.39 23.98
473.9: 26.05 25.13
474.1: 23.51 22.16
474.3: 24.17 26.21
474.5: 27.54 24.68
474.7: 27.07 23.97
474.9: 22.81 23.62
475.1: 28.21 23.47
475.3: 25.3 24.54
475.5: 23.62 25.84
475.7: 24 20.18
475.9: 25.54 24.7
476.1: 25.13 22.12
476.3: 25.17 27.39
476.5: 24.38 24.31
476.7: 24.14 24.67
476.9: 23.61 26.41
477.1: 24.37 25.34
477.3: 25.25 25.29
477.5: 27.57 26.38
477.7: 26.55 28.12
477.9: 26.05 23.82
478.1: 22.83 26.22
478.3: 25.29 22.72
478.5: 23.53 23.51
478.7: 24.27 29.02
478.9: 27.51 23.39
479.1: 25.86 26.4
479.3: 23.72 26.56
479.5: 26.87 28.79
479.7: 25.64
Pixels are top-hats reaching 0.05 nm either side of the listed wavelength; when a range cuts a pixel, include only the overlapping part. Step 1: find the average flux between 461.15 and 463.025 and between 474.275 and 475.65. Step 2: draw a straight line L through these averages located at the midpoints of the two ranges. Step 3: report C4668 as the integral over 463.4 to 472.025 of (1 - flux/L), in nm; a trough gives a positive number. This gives 0.18 nm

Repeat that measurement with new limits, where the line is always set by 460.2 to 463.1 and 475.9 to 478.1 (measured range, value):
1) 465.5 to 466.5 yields 0.03 nm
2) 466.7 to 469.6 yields 0.11 nm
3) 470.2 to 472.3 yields 0.08 nm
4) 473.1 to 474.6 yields 0.03 nm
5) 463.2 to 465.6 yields 0.05 nm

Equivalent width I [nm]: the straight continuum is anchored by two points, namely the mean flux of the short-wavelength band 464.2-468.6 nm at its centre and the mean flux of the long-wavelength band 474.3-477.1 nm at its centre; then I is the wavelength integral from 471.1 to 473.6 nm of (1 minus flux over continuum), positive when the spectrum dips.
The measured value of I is 0.00 nm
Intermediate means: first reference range 25.3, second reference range 24.7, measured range 24.9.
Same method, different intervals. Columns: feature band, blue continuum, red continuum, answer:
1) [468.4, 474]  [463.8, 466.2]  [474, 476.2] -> 0.02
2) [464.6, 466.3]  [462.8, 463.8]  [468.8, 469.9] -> -0.02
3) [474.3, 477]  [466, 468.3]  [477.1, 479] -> 0.06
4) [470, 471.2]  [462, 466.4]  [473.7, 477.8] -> 0.03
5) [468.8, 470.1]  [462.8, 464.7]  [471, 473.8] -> 0.03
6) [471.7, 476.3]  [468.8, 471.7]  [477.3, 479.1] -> 0.02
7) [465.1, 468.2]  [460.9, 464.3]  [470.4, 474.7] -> 0.05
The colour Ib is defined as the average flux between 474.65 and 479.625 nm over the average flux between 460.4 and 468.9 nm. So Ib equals 1.0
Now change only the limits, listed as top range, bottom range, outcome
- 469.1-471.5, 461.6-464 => 0.96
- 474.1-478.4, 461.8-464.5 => 0.98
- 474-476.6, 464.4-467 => 0.97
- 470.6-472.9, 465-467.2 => 1.00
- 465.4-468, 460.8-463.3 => 0.96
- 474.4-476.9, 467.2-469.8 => 0.99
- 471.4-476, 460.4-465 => 0.96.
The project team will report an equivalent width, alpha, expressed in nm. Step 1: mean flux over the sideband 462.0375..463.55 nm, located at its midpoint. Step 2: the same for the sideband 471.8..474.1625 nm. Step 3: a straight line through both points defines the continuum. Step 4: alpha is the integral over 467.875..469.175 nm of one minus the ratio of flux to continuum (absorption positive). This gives 0.02 nm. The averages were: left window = 25.9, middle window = 25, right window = 25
